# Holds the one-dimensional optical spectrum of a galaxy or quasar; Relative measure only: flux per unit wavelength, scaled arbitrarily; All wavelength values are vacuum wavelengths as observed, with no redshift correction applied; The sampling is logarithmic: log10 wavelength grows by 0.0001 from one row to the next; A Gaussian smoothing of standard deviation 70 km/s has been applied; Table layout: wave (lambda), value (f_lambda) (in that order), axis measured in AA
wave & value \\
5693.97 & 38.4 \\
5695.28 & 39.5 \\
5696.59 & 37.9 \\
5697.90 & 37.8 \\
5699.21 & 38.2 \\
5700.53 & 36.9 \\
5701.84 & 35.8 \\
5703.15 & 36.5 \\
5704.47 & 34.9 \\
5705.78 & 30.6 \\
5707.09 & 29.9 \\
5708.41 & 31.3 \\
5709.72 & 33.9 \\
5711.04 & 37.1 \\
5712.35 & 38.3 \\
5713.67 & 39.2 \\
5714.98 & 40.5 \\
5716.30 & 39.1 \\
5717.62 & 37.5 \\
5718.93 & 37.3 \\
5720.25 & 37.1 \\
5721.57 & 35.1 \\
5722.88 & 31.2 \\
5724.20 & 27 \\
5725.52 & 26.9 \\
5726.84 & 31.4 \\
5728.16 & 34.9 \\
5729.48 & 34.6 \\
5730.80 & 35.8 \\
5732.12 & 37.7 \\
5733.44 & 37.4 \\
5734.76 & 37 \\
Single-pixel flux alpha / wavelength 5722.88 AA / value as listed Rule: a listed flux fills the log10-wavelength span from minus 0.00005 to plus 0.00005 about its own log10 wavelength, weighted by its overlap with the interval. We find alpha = 31.2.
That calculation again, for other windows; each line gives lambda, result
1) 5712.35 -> 38.3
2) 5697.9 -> 37.8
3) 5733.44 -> 37.4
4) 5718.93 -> 37.3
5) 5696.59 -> 37.9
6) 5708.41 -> 31.3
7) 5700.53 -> 36.9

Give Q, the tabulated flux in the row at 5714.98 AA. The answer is 40.5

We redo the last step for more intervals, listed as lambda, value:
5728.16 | 34.9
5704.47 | 34.9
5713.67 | 39.2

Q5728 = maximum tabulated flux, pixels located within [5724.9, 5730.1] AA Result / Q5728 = 34.9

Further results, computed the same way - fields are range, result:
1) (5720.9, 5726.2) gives 35.1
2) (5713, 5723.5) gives 40.5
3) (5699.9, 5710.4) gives 36.9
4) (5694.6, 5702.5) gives 39.5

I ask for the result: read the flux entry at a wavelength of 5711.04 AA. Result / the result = 37.1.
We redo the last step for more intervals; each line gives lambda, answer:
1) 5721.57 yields 35.1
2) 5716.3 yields 39.1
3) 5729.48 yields 34.6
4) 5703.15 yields 36.5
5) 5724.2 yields 27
